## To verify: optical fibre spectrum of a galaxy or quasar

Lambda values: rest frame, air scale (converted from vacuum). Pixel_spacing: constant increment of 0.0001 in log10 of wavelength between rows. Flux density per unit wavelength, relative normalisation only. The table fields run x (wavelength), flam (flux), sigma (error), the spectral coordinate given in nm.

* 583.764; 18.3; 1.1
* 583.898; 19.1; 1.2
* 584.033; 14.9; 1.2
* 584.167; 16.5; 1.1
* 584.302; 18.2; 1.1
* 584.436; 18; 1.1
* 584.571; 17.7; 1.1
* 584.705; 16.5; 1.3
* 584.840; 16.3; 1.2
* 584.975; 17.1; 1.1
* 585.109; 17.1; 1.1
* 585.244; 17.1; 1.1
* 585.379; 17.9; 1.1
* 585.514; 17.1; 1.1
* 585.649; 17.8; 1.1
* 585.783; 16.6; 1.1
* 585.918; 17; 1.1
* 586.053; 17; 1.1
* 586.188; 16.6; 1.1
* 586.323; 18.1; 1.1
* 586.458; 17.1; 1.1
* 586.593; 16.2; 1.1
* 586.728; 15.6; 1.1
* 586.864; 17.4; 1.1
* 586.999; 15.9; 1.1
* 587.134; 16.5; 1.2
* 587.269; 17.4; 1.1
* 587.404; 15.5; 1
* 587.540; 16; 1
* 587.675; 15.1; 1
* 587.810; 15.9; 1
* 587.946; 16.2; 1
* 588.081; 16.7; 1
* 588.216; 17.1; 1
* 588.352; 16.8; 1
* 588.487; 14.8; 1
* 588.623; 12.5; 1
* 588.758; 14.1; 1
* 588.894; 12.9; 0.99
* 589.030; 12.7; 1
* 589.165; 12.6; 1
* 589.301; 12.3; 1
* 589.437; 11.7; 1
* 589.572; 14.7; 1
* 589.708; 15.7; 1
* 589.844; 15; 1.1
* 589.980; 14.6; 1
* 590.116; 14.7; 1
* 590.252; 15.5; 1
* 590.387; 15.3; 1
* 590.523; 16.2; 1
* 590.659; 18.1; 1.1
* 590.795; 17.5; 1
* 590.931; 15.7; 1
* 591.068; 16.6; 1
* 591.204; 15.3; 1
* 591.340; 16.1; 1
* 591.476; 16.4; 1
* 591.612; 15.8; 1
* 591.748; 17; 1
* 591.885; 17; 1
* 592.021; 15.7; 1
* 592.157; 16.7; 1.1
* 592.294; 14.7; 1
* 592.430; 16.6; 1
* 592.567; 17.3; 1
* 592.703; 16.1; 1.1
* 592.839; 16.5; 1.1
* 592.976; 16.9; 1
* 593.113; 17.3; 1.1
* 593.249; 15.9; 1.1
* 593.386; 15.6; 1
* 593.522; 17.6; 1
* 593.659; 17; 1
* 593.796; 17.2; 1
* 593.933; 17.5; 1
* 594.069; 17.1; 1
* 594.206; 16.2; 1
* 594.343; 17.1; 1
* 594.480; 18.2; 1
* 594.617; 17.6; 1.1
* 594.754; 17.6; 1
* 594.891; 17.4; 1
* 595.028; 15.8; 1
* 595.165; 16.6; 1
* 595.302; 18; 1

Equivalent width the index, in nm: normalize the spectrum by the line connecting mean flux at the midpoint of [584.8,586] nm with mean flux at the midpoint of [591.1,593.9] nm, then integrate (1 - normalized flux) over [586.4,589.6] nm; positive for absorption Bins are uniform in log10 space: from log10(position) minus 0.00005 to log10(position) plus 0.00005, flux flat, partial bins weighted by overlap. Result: 0.329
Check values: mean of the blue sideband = 17.1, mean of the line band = 15.2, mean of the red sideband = 16.5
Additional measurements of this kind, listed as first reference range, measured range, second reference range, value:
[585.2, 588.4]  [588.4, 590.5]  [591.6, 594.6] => 0.34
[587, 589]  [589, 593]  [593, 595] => 0.17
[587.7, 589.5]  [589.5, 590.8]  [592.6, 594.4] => -0.04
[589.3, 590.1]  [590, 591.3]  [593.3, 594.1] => -0.10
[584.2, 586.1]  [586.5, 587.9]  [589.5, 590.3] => 0.01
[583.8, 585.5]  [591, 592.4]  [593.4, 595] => 0.09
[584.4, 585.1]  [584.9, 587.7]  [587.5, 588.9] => -0.08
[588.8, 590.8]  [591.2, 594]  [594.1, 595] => -0.07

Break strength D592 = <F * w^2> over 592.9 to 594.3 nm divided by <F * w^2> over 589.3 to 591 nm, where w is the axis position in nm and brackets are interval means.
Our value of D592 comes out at 1.1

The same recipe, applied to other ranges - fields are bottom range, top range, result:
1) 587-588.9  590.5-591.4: 1.07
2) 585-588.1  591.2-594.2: 1.01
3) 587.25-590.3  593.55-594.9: 1.19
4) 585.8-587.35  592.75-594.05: 1.03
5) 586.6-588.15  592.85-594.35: 1.06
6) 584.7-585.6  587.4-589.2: 0.89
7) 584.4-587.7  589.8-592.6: 0.97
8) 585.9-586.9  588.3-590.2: 0.83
